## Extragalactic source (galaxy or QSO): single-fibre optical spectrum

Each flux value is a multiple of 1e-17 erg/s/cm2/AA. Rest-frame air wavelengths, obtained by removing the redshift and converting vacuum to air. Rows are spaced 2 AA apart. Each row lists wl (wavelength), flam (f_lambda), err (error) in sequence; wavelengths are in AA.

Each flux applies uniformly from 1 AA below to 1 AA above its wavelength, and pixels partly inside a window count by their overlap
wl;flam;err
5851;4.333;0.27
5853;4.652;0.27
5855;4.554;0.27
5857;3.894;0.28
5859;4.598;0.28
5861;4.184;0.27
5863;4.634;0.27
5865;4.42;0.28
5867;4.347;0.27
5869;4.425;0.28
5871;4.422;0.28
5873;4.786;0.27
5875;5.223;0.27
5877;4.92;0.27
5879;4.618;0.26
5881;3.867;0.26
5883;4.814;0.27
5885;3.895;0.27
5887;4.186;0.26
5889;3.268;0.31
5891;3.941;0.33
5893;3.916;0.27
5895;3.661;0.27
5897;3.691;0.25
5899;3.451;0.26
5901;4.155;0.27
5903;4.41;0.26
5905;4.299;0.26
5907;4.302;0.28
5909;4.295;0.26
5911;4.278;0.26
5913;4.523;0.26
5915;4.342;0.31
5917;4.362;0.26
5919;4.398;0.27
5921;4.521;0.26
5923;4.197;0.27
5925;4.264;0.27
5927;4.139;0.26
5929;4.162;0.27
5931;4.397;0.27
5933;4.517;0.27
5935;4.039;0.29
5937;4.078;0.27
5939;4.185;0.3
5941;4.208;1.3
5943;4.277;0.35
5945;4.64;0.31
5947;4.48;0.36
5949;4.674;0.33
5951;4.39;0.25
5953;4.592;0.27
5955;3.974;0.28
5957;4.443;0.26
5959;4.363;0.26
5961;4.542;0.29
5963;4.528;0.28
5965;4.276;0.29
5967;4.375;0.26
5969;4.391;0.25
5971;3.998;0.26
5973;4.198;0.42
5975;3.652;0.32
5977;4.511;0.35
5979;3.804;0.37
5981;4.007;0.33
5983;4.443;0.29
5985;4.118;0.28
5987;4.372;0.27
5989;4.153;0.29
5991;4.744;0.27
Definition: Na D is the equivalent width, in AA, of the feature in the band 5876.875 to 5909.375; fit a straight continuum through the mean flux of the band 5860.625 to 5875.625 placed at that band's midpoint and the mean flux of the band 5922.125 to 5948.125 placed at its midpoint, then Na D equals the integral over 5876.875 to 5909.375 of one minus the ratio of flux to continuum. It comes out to 2.76 AA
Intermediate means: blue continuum 4.55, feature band 4.07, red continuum 4.28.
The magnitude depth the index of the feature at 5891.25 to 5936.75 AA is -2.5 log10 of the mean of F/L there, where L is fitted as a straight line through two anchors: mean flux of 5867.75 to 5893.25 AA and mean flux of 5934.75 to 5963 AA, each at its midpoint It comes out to 0.04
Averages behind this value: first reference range 4.34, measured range 4.19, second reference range 4.36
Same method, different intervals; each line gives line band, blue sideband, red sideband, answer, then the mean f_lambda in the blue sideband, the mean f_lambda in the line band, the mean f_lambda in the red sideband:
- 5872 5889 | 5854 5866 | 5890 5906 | -0.080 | 4.38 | 4.46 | 3.94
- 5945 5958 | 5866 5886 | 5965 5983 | -0.052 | 4.53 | 4.44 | 4.14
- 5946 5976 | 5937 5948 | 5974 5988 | -0.023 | 4.33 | 4.33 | 4.13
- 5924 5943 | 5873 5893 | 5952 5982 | 0.012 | 4.31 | 4.22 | 4.24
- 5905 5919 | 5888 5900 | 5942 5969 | -0.124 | 3.65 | 4.35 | 4.43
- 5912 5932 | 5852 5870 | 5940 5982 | 0.003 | 4.41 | 4.33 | 4.3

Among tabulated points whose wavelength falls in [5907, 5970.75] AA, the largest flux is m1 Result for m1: 4.674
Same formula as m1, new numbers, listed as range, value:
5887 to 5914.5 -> 4.523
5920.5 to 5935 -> 4.521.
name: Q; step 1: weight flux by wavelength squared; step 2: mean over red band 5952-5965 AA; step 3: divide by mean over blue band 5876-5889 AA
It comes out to 1.05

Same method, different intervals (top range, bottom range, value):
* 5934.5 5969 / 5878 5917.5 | 1.08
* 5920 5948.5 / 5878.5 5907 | 1.09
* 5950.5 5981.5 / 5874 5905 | 1.05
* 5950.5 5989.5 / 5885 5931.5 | 1.05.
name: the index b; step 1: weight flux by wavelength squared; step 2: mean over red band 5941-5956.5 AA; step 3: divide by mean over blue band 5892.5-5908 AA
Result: 1.1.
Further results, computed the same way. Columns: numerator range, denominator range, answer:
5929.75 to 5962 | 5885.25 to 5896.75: 1.17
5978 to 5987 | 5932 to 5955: 0.96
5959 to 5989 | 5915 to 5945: 1.00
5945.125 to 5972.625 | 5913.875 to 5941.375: 1.04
